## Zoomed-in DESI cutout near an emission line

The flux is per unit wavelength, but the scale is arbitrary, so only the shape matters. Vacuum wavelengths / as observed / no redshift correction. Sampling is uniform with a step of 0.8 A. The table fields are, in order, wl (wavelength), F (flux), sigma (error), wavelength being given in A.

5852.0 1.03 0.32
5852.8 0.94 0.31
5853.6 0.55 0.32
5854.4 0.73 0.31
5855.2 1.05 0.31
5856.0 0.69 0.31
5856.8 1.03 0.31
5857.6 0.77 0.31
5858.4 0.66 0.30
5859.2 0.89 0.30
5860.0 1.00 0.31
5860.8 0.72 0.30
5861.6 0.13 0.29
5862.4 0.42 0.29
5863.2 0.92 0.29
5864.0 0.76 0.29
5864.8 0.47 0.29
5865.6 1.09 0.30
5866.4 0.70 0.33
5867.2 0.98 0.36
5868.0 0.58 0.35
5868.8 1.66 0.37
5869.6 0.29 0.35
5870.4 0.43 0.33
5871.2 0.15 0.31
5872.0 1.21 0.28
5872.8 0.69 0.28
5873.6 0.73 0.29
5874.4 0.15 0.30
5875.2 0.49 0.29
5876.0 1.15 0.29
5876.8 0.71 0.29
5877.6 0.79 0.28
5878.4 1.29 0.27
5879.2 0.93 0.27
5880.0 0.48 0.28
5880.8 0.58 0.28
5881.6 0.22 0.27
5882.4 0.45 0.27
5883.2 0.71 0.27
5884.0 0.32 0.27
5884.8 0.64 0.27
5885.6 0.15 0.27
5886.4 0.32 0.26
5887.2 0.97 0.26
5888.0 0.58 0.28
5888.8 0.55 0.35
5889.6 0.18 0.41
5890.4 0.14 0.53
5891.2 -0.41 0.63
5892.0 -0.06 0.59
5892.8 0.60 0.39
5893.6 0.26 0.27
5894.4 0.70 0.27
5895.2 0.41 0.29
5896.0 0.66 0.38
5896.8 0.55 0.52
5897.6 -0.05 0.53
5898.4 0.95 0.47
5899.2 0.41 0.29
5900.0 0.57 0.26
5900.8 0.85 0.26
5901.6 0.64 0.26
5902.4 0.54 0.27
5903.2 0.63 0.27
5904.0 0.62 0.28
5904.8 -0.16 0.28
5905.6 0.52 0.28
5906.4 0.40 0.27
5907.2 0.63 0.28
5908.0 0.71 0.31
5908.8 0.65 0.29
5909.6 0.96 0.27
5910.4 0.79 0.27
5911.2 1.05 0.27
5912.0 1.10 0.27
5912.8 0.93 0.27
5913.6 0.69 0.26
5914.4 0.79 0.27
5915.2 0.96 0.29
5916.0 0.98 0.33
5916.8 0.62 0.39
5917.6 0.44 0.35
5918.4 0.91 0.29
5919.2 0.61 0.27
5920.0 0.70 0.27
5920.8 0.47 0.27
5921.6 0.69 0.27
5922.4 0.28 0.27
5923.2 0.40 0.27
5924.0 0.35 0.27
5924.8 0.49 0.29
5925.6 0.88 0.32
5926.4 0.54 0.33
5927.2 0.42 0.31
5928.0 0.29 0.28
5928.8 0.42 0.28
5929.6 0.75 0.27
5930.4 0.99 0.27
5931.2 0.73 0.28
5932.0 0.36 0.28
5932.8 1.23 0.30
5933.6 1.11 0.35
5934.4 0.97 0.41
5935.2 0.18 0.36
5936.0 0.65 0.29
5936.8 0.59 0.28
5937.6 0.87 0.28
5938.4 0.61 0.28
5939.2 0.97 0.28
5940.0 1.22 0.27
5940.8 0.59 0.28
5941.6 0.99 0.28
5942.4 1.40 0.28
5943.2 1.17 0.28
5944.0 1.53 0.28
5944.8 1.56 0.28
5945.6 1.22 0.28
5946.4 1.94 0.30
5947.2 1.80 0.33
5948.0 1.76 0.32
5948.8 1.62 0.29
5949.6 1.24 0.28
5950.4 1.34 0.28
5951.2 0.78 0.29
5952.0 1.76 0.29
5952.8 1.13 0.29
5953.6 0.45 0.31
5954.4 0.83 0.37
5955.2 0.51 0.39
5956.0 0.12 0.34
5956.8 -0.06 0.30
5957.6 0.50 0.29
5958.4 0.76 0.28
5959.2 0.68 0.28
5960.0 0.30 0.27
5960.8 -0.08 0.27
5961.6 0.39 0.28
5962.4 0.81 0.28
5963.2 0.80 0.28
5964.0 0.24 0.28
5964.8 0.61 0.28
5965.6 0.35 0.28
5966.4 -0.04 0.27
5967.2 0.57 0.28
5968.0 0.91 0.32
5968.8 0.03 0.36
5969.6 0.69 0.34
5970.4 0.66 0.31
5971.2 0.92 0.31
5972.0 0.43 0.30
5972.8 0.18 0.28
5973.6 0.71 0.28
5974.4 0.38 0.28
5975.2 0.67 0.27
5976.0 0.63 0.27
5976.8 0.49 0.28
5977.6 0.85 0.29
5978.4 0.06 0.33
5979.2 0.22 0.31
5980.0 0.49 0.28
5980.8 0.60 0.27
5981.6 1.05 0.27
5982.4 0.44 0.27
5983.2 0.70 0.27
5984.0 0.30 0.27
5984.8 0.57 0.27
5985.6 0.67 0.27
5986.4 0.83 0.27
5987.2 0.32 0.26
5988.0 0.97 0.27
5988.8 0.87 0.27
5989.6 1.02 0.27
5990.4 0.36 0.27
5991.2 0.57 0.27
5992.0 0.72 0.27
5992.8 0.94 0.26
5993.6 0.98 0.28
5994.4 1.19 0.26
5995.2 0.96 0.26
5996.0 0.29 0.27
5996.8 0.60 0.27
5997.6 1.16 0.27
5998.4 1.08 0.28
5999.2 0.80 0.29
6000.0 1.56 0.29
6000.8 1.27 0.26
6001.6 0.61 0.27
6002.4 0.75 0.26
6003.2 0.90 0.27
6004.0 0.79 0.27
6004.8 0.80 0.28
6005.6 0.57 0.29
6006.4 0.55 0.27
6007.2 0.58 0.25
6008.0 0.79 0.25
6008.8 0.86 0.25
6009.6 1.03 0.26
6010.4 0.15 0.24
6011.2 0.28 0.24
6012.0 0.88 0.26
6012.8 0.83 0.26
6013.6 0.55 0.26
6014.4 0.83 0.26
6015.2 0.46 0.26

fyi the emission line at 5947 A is [O II]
